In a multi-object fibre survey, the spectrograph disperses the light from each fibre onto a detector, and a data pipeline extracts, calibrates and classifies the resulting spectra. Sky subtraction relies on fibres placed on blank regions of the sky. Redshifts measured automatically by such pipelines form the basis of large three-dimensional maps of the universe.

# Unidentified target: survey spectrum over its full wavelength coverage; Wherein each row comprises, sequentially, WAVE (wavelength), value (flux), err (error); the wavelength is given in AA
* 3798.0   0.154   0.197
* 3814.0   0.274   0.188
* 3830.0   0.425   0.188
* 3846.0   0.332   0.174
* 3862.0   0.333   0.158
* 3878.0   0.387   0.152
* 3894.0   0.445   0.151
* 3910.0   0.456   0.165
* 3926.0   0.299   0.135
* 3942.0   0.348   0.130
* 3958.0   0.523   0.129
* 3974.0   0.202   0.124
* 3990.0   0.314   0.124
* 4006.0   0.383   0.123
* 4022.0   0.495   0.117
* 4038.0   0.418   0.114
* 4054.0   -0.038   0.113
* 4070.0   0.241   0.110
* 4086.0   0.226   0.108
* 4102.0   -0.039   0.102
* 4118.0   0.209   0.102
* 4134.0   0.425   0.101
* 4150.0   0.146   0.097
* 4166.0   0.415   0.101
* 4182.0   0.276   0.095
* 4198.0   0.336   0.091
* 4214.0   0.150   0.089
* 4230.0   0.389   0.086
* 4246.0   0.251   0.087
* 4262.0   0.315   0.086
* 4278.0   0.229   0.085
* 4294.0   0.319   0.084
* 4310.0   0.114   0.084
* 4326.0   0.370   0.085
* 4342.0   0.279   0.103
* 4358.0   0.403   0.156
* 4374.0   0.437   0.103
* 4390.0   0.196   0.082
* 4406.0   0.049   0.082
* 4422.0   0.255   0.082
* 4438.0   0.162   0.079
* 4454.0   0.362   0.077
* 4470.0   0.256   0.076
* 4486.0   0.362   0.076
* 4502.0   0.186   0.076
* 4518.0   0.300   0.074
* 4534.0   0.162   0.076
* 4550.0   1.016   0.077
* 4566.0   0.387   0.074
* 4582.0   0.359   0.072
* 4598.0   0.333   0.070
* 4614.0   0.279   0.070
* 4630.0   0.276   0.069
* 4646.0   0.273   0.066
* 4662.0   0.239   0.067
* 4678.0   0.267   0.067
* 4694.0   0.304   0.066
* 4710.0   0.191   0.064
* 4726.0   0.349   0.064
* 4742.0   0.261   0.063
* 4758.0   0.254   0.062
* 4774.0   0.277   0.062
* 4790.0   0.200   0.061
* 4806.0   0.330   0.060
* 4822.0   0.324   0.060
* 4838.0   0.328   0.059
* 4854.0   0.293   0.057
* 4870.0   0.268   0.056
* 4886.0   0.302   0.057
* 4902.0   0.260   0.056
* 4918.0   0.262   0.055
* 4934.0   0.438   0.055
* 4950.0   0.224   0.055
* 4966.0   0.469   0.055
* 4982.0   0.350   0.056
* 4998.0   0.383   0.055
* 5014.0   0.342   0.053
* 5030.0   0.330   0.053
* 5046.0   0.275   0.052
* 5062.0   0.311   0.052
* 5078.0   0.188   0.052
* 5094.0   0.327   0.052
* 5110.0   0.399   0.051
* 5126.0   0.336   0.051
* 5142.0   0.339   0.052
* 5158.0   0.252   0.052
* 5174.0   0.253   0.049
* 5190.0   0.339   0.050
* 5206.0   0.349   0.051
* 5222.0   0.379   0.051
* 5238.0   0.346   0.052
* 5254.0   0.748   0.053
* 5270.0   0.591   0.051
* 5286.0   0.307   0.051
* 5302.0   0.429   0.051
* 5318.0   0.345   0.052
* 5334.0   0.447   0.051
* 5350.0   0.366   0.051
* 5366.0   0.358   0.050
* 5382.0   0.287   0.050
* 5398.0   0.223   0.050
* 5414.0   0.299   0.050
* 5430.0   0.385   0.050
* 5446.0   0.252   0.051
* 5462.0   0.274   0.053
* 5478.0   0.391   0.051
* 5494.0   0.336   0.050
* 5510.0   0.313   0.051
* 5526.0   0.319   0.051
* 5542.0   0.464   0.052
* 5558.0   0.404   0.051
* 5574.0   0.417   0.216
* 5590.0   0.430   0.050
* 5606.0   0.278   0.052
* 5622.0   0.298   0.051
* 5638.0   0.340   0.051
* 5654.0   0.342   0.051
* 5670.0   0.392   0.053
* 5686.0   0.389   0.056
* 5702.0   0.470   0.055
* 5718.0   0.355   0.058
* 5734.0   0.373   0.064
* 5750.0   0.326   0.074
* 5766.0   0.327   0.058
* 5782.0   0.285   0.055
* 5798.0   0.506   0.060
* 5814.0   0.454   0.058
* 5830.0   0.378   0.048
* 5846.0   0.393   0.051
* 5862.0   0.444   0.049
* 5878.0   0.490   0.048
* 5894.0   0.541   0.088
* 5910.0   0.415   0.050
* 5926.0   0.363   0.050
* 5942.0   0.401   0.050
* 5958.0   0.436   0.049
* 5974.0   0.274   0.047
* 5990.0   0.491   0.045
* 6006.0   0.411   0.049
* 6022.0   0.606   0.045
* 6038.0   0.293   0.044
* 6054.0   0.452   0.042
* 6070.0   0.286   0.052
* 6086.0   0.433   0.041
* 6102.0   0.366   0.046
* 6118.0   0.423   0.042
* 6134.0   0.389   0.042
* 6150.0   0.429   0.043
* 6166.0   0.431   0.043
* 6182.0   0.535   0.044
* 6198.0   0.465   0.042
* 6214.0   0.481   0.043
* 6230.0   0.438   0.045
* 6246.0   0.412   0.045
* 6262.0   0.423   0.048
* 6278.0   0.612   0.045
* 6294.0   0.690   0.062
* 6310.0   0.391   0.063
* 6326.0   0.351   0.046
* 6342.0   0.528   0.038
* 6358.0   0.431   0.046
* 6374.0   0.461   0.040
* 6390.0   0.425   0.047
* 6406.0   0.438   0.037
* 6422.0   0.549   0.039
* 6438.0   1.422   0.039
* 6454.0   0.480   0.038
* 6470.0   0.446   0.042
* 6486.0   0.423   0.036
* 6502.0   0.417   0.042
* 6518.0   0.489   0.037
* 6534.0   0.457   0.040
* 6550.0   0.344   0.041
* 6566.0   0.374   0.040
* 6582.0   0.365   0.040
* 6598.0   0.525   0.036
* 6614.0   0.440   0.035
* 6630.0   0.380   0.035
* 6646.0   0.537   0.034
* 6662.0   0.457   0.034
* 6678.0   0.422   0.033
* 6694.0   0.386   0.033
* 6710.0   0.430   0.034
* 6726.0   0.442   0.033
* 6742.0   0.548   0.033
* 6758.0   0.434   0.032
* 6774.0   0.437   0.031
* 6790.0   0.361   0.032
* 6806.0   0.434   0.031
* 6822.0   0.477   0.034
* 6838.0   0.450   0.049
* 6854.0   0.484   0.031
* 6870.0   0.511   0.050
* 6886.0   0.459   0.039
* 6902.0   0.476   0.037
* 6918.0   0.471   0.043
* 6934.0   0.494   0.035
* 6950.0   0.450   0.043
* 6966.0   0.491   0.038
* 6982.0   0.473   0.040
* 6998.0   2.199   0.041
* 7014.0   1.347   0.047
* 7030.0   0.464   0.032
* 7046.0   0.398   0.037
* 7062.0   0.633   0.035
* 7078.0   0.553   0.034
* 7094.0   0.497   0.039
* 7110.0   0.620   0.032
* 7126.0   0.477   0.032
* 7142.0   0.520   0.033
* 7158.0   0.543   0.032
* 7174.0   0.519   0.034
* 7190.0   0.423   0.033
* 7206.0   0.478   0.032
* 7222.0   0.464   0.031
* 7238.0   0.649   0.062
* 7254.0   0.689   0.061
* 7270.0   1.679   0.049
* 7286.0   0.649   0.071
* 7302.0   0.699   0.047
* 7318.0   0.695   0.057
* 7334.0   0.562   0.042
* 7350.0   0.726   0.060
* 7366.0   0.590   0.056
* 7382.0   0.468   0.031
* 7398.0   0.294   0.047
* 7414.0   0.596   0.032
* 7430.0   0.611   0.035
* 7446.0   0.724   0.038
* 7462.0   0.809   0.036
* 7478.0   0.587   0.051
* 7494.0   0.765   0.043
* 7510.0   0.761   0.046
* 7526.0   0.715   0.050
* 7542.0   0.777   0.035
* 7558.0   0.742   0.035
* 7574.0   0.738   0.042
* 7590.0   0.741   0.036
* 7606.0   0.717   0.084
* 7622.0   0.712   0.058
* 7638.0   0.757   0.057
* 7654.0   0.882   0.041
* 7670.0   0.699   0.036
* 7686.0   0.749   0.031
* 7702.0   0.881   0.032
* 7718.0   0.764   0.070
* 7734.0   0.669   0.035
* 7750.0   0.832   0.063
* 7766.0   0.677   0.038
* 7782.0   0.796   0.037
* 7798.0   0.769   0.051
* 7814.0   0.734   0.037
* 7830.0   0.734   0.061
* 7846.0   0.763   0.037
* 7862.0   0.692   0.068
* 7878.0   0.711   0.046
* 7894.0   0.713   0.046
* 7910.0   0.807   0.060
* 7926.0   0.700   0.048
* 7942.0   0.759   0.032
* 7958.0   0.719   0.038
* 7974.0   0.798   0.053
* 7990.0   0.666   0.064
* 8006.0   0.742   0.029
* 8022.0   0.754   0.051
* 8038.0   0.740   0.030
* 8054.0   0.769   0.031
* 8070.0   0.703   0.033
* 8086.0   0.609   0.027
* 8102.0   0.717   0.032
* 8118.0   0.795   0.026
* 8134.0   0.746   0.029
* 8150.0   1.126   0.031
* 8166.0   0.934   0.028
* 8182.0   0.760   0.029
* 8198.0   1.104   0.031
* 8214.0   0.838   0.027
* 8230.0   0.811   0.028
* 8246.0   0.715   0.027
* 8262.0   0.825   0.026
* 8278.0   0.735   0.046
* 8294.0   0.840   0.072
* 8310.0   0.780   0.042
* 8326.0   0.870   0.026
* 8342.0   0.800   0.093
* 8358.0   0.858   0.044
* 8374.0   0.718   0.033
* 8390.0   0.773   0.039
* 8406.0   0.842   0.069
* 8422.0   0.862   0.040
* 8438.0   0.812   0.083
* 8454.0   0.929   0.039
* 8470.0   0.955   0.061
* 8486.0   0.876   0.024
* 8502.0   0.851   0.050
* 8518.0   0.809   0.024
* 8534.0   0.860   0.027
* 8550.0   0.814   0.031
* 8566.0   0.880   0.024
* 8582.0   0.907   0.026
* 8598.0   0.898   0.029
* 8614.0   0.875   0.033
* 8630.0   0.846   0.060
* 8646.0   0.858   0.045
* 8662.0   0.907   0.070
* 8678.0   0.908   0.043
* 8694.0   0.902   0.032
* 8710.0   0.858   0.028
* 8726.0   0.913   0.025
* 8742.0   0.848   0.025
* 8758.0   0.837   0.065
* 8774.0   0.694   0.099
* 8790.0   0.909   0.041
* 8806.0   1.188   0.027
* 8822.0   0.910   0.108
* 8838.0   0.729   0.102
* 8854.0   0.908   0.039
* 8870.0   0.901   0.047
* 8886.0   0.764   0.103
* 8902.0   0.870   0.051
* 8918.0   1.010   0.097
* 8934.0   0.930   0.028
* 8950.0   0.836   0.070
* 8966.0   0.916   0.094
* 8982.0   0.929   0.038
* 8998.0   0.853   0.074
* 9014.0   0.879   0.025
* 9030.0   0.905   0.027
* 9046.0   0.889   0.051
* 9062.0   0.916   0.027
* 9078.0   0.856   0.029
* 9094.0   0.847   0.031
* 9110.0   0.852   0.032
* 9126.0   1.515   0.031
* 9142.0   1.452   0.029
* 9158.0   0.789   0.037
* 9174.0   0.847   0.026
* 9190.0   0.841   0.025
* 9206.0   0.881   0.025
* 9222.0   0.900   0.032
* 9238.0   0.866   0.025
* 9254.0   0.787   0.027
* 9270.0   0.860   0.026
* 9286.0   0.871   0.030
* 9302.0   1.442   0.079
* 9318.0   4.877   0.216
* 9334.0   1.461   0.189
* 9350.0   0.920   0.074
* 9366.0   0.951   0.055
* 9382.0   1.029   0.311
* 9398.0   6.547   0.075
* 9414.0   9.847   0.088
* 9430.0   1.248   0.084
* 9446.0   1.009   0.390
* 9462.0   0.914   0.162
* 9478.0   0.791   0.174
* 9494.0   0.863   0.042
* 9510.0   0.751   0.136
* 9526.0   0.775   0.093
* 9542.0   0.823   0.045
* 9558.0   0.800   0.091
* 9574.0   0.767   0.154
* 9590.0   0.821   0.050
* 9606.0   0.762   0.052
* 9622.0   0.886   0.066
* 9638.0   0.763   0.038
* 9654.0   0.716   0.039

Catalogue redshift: 0.878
